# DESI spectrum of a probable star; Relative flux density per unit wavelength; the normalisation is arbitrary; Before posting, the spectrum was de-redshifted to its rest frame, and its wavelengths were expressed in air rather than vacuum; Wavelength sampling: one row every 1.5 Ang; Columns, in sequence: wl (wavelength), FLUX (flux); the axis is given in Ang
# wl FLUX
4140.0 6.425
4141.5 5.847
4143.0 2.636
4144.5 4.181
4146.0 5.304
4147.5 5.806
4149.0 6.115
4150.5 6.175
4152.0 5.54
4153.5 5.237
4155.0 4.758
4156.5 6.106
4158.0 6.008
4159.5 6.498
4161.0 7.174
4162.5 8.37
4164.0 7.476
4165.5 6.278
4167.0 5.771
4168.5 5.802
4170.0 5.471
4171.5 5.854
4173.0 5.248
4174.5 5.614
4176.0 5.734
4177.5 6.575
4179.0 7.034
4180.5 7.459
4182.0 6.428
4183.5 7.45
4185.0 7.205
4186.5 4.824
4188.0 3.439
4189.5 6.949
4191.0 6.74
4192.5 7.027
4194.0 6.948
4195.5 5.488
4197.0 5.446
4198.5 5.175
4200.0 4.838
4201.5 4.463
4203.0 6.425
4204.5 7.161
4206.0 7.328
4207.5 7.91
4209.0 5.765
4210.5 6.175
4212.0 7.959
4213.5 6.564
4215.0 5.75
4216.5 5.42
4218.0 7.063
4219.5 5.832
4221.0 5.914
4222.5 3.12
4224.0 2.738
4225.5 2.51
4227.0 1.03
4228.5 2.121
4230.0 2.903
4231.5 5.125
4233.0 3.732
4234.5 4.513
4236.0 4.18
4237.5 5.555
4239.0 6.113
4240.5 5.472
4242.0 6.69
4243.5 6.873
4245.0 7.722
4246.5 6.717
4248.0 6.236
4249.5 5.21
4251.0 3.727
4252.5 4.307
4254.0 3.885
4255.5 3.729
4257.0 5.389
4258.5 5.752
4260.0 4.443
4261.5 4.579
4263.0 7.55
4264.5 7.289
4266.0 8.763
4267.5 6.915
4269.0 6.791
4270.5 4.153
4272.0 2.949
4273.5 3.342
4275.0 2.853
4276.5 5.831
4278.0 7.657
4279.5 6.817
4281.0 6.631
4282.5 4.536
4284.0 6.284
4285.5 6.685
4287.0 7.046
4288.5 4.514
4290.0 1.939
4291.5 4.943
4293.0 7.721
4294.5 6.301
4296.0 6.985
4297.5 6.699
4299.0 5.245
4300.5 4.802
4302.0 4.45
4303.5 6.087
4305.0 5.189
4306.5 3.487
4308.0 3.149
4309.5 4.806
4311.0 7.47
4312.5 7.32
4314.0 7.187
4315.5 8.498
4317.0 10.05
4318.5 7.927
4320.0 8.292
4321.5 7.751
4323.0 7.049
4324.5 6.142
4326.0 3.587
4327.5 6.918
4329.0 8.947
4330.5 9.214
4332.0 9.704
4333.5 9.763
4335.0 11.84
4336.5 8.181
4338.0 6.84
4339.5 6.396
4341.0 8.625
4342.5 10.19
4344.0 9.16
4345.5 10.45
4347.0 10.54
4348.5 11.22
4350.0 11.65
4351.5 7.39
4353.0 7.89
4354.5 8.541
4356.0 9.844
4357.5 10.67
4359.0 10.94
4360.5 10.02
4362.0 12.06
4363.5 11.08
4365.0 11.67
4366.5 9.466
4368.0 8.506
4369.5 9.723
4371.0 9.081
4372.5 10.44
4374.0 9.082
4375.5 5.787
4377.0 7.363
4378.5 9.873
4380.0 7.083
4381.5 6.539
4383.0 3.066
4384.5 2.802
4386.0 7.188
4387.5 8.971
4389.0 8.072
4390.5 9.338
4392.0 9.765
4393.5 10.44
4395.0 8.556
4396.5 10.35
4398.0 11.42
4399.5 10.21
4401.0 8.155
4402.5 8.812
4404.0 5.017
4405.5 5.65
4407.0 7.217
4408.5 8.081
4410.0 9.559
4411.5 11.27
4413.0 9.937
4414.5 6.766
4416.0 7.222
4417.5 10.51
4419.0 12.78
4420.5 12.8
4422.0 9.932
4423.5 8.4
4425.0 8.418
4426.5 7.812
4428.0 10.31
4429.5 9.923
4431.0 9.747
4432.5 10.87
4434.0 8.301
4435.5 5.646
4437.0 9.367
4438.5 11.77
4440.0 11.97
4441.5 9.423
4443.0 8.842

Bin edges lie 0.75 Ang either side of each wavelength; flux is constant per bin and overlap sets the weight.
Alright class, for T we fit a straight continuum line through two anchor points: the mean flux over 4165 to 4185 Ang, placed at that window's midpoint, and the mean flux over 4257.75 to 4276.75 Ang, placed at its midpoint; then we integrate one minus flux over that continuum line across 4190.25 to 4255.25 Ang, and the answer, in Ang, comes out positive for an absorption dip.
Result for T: 5.25 Ang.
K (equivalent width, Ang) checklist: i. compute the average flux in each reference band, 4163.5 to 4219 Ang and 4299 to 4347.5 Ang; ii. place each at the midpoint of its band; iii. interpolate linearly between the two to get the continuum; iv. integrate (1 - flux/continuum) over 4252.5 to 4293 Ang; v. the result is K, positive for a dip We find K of 8.8 Ang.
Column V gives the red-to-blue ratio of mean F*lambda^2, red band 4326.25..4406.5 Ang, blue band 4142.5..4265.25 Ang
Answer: 1.7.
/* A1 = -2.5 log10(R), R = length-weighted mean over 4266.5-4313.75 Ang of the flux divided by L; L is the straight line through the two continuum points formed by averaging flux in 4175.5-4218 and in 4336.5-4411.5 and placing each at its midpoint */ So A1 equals 0.35 mag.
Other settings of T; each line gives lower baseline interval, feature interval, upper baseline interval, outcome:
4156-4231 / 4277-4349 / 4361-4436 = 5.0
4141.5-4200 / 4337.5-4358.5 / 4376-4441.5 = -3.2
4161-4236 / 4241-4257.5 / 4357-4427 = 2.5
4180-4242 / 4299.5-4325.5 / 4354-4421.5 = 3.7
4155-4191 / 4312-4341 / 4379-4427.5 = -0.9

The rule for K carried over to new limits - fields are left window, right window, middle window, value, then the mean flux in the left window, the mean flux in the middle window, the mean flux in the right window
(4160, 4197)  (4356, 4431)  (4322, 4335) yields 0.4 Ang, 6.33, 7.91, 8.96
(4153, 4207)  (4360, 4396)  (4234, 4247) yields 1.7 Ang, 6.17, 6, 8.58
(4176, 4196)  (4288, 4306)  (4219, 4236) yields 6.9 Ang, 6.41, 3.59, 5.39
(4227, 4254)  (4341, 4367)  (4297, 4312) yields 5.2 Ang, 4.98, 5.15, 10.1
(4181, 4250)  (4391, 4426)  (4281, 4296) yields 2.7 Ang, 5.58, 5.68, 9.18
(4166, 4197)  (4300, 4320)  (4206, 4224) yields 0.4 Ang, 6.14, 6.04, 6.28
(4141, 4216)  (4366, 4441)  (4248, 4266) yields 4.5 Ang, 6.07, 5.28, 8.79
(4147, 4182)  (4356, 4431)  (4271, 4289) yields 5.1 Ang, 6.19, 5.42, 8.96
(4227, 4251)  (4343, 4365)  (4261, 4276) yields 1.9 Ang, 5.1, 5.54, 10.2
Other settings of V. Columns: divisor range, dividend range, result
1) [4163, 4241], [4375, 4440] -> 1.71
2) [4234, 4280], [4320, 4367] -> 1.72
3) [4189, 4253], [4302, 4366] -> 1.62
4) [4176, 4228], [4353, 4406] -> 1.63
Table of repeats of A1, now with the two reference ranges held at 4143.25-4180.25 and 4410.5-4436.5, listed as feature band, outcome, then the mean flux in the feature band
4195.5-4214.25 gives 0.05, 6.24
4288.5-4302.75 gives 0.39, 5.4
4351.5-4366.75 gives -0.17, 10.1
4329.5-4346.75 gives -0.11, 9.16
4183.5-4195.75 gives 0.03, 6.19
